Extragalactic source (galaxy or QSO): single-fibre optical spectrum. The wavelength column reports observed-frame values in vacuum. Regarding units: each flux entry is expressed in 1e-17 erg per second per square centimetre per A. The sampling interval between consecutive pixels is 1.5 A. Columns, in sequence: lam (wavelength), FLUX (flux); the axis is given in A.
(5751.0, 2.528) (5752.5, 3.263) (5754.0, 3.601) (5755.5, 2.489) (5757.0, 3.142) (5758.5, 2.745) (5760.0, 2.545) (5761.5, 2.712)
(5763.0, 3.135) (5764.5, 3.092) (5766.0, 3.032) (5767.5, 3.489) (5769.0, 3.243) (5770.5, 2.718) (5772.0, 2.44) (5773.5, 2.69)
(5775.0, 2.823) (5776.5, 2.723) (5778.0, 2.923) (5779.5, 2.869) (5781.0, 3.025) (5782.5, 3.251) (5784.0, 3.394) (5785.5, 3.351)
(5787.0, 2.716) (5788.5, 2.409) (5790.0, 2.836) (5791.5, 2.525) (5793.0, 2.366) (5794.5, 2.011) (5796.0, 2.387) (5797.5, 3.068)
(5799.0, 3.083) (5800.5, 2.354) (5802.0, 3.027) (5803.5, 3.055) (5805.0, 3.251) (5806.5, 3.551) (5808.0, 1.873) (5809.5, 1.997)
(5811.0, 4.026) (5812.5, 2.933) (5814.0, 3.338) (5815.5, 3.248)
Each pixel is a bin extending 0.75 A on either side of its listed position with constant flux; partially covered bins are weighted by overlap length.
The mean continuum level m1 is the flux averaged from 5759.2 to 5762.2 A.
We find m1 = 2.63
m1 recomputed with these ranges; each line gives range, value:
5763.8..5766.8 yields 3.07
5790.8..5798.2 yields 2.47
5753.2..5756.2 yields 3.06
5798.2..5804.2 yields 2.88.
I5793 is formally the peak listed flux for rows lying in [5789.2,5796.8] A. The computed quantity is 2.836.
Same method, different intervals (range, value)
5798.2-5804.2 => 3.083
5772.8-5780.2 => 2.923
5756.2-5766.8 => 3.142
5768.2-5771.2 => 3.243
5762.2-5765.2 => 3.135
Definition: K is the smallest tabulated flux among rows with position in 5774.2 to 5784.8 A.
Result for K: 2.723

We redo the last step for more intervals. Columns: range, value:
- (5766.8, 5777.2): 2.44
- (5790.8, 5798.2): 2.011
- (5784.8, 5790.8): 2.409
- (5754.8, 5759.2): 2.489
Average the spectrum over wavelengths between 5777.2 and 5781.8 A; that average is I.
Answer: 2.94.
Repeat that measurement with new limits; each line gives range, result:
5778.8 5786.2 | 3.18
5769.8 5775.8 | 2.67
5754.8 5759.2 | 2.8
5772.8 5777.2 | 2.75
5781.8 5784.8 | 3.32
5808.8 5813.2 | 3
